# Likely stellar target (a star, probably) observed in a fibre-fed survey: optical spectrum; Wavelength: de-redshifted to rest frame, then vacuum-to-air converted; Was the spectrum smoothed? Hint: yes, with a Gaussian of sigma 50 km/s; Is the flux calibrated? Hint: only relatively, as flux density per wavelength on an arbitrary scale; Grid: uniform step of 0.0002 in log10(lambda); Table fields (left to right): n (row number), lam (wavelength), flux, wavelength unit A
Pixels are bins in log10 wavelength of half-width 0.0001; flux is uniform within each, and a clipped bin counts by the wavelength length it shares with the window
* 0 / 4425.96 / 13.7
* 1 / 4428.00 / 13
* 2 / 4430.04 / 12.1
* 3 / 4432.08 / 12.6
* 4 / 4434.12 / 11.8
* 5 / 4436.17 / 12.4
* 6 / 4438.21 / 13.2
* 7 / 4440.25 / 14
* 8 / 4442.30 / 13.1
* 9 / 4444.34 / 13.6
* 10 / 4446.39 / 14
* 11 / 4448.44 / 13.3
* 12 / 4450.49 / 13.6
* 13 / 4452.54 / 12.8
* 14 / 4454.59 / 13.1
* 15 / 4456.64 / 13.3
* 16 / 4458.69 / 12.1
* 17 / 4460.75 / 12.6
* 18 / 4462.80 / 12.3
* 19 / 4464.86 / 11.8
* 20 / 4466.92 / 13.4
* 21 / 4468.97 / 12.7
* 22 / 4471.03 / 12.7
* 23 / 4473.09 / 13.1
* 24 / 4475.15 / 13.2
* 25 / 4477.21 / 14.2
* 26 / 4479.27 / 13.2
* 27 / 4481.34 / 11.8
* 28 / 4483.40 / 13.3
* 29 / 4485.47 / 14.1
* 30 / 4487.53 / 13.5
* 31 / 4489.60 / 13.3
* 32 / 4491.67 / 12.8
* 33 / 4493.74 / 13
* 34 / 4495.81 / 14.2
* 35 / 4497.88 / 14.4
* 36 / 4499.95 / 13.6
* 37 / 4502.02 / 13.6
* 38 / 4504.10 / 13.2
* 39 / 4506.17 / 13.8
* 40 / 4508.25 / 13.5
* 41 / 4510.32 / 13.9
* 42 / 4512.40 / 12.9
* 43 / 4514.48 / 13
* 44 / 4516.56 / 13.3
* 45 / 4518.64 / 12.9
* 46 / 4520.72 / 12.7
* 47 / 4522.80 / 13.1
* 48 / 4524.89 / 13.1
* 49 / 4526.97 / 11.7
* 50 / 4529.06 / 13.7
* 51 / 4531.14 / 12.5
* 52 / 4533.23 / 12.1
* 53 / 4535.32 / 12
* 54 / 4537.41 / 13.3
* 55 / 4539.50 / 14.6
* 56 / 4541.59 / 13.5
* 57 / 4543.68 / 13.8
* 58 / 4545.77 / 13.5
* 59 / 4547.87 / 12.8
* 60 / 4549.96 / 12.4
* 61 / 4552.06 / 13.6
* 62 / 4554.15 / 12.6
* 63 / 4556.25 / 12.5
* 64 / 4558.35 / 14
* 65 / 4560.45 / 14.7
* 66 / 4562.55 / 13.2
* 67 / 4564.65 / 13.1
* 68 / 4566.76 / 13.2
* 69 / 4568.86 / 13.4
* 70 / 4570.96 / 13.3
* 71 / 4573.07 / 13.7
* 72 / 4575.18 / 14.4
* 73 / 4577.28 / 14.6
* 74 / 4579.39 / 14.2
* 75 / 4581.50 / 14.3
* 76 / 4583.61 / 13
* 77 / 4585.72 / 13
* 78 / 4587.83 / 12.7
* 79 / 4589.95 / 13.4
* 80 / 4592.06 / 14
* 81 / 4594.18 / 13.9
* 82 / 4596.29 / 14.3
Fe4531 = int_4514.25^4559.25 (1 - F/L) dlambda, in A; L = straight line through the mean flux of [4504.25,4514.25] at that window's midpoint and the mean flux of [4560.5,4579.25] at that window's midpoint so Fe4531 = 1.8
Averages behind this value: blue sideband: 13.5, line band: 13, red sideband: 13.7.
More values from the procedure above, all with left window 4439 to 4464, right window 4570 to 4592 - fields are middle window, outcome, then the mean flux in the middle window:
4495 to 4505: -0.3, 13.8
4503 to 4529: 0.6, 13.1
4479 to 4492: 0.1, 13.2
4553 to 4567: 0.3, 13.3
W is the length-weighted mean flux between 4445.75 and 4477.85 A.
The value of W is 13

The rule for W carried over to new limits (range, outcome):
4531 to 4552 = 13.1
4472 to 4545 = 13.3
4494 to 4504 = 13.8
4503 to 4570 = 13.2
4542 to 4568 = 13.3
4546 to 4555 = 12.9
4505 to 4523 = 13.2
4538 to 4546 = 13.9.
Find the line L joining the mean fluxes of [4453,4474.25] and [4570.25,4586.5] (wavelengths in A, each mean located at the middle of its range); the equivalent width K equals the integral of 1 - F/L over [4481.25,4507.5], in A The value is -1.0 A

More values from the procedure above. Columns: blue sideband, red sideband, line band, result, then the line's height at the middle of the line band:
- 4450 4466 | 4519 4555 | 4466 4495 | -0.9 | 12.8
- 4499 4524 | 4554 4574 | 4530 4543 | 0.3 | 13.3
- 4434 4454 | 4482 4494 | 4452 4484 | 1.0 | 13.3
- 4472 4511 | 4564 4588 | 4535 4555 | 0.4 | 13.6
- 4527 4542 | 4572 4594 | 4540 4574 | -0.1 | 13.3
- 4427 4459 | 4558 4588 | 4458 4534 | 1.1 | 13.3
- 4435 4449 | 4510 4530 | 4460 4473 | 0.6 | 13.2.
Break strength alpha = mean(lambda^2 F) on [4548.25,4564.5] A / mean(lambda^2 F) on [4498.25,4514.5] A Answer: 1.00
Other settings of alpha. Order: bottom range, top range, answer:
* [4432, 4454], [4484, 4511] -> 1.06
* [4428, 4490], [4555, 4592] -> 1.10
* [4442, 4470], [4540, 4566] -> 1.07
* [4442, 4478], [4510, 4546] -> 1.03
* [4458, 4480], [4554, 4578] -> 1.10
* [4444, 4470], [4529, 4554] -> 1.05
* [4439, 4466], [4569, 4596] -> 1.11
